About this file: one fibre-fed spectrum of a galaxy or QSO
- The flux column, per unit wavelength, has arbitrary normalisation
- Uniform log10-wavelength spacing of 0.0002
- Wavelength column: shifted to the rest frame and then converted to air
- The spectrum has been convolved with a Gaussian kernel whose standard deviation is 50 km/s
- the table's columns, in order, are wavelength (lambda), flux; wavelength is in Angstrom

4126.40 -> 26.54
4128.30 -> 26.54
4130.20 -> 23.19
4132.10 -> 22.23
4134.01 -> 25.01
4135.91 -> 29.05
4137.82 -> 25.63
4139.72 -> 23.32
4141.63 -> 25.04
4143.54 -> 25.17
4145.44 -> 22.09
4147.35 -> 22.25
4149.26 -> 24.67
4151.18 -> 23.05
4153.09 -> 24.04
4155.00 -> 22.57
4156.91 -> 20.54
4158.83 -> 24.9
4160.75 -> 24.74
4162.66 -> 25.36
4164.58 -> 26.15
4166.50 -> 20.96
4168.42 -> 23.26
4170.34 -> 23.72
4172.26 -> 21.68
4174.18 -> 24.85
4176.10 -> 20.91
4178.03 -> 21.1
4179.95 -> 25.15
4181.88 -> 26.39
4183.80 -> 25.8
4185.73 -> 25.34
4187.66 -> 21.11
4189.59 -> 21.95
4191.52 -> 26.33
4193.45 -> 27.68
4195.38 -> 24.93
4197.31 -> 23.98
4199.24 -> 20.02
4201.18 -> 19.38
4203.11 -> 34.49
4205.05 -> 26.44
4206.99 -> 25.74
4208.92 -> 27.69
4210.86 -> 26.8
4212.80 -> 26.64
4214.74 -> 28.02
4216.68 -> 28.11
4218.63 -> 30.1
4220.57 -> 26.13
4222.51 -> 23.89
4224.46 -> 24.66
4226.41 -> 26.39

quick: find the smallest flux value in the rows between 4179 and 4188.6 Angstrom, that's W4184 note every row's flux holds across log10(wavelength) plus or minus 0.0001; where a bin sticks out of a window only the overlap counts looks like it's 21.11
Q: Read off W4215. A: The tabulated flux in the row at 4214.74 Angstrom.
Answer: 28.02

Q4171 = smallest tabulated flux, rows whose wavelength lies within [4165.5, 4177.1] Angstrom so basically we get 20.91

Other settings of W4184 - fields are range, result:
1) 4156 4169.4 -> 20.54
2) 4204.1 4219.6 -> 25.74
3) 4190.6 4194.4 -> 26.33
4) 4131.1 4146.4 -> 22.09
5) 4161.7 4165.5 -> 25.36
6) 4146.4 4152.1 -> 22.25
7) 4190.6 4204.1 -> 19.38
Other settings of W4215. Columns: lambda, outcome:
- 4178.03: 21.1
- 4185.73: 25.34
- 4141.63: 25.04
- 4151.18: 23.05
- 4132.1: 22.23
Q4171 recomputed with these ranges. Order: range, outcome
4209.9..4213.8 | 26.64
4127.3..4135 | 22.23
